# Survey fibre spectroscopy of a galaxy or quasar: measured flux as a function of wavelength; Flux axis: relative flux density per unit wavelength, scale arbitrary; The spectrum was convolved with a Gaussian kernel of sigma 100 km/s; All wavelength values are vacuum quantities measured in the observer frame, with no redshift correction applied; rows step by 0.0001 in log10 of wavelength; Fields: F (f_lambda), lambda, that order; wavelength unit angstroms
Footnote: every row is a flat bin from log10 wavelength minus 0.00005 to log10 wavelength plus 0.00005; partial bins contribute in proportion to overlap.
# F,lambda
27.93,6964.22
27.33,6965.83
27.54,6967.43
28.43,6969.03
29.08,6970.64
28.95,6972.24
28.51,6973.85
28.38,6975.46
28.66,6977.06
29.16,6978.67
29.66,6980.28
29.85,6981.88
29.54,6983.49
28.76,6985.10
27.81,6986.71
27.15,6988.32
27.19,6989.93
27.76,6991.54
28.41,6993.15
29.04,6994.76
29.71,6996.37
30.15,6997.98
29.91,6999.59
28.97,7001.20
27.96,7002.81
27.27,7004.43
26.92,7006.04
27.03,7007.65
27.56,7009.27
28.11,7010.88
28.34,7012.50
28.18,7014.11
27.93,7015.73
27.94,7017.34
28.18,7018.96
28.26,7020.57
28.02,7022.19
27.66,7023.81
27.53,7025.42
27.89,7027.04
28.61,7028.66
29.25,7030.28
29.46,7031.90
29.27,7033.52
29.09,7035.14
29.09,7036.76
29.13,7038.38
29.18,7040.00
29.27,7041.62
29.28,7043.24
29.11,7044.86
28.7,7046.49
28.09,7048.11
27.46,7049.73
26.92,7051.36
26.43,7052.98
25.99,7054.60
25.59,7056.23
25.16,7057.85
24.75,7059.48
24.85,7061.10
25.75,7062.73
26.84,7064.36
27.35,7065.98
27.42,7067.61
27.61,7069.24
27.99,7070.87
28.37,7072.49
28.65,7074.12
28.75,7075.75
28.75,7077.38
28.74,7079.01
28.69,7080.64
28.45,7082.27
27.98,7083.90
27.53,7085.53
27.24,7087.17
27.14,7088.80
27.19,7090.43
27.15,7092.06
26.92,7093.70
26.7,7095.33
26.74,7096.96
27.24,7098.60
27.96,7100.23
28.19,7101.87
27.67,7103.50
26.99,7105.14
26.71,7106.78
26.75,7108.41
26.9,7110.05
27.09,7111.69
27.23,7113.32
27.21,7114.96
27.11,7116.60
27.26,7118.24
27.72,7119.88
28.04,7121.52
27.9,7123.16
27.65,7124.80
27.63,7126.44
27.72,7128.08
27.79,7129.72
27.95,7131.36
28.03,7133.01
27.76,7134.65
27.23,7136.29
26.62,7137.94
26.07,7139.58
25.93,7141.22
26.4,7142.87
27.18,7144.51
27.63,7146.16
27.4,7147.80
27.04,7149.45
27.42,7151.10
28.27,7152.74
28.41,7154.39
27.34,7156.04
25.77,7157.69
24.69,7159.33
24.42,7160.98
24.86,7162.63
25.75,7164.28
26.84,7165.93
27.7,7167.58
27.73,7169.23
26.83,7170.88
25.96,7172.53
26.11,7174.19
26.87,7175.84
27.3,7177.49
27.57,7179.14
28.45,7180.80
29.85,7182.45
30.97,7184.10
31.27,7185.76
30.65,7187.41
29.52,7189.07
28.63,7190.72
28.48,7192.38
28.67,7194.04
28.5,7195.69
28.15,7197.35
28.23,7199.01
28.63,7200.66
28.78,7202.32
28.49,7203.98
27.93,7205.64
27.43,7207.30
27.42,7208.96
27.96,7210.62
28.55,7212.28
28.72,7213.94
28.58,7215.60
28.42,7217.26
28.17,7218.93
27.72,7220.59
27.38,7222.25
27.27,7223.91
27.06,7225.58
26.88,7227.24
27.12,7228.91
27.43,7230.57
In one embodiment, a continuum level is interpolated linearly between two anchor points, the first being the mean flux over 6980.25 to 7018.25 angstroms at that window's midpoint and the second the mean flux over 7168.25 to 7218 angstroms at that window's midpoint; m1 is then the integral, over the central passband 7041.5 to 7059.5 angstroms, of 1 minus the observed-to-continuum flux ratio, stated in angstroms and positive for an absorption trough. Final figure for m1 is 0.70 angstroms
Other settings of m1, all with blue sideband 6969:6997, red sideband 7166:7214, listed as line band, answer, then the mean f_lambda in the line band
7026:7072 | 1.4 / 27.7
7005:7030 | 0.6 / 27.9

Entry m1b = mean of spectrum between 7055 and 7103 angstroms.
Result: 27.3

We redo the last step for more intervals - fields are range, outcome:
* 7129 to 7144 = 27.1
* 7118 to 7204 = 27.6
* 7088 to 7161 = 27.2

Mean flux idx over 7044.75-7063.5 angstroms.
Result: 26.5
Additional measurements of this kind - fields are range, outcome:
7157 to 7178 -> 26.2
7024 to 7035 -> 28.6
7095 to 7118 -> 27.2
